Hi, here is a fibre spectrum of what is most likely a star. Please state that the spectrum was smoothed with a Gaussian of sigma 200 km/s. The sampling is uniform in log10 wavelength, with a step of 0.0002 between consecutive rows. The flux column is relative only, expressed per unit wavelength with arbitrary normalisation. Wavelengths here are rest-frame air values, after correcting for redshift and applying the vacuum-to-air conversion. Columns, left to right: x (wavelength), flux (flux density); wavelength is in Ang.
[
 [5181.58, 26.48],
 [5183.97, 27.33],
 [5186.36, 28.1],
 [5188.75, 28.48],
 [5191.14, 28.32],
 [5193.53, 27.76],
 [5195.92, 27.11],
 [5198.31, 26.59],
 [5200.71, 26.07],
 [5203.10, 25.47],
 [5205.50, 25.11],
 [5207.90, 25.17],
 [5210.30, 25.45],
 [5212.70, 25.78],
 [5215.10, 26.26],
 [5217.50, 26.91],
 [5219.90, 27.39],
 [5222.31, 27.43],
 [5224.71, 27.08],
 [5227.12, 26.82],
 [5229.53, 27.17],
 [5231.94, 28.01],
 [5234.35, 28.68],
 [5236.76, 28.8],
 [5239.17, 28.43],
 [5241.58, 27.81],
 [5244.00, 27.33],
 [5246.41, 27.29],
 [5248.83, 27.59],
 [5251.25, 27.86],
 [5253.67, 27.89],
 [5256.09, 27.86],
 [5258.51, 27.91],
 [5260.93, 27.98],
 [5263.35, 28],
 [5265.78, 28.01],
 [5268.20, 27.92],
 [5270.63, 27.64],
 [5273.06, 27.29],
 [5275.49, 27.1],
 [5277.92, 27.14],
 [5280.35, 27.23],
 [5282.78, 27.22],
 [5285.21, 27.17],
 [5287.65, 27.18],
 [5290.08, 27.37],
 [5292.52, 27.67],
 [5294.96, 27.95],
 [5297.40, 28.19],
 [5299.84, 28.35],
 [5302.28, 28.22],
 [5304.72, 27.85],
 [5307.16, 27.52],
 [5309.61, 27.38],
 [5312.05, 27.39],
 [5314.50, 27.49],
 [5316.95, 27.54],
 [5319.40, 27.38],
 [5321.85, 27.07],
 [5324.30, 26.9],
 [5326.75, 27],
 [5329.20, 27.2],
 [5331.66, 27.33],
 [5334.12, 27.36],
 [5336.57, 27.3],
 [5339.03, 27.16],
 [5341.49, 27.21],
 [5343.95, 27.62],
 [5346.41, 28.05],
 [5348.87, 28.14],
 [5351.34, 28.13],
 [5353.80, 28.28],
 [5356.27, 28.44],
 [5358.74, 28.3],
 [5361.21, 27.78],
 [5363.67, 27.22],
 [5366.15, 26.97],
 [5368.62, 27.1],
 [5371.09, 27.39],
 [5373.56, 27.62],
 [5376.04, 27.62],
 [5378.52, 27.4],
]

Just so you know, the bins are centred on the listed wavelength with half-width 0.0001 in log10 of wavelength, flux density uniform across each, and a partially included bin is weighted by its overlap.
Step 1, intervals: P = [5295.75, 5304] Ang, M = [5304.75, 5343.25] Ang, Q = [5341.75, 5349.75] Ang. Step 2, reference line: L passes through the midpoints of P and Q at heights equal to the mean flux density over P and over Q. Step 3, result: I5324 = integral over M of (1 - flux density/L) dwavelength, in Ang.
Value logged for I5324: 1.0 Ang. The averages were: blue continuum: 28.2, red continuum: 27.9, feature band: 27.3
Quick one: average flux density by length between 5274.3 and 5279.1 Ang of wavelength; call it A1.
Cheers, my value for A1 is 27.1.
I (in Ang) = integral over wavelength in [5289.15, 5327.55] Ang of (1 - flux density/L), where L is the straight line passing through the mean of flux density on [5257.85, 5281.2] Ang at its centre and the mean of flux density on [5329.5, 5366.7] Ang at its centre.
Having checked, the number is 0.1 Ang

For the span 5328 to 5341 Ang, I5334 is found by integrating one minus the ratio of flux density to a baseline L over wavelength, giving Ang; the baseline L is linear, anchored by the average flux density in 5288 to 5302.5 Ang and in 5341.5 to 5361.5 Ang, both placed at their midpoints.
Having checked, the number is 0.3 Ang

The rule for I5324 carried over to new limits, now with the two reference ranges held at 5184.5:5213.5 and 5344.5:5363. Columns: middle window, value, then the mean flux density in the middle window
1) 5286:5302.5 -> -0.15 Ang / 27.8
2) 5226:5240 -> -0.53 Ang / 28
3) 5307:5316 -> 0.09 Ang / 27.4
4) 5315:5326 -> 0.23 Ang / 27.2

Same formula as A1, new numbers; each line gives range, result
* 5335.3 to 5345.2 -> 27.3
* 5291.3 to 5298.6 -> 27.9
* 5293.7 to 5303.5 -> 28.2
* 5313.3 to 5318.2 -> 27.5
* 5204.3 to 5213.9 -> 25.4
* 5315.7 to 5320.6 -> 27.4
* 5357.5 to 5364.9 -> 27.8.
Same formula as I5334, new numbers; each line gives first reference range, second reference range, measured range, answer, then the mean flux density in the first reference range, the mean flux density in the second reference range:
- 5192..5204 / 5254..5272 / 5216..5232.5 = 0.0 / 26.7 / 27.9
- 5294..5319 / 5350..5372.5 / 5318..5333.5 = 0.3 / 27.8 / 27.7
